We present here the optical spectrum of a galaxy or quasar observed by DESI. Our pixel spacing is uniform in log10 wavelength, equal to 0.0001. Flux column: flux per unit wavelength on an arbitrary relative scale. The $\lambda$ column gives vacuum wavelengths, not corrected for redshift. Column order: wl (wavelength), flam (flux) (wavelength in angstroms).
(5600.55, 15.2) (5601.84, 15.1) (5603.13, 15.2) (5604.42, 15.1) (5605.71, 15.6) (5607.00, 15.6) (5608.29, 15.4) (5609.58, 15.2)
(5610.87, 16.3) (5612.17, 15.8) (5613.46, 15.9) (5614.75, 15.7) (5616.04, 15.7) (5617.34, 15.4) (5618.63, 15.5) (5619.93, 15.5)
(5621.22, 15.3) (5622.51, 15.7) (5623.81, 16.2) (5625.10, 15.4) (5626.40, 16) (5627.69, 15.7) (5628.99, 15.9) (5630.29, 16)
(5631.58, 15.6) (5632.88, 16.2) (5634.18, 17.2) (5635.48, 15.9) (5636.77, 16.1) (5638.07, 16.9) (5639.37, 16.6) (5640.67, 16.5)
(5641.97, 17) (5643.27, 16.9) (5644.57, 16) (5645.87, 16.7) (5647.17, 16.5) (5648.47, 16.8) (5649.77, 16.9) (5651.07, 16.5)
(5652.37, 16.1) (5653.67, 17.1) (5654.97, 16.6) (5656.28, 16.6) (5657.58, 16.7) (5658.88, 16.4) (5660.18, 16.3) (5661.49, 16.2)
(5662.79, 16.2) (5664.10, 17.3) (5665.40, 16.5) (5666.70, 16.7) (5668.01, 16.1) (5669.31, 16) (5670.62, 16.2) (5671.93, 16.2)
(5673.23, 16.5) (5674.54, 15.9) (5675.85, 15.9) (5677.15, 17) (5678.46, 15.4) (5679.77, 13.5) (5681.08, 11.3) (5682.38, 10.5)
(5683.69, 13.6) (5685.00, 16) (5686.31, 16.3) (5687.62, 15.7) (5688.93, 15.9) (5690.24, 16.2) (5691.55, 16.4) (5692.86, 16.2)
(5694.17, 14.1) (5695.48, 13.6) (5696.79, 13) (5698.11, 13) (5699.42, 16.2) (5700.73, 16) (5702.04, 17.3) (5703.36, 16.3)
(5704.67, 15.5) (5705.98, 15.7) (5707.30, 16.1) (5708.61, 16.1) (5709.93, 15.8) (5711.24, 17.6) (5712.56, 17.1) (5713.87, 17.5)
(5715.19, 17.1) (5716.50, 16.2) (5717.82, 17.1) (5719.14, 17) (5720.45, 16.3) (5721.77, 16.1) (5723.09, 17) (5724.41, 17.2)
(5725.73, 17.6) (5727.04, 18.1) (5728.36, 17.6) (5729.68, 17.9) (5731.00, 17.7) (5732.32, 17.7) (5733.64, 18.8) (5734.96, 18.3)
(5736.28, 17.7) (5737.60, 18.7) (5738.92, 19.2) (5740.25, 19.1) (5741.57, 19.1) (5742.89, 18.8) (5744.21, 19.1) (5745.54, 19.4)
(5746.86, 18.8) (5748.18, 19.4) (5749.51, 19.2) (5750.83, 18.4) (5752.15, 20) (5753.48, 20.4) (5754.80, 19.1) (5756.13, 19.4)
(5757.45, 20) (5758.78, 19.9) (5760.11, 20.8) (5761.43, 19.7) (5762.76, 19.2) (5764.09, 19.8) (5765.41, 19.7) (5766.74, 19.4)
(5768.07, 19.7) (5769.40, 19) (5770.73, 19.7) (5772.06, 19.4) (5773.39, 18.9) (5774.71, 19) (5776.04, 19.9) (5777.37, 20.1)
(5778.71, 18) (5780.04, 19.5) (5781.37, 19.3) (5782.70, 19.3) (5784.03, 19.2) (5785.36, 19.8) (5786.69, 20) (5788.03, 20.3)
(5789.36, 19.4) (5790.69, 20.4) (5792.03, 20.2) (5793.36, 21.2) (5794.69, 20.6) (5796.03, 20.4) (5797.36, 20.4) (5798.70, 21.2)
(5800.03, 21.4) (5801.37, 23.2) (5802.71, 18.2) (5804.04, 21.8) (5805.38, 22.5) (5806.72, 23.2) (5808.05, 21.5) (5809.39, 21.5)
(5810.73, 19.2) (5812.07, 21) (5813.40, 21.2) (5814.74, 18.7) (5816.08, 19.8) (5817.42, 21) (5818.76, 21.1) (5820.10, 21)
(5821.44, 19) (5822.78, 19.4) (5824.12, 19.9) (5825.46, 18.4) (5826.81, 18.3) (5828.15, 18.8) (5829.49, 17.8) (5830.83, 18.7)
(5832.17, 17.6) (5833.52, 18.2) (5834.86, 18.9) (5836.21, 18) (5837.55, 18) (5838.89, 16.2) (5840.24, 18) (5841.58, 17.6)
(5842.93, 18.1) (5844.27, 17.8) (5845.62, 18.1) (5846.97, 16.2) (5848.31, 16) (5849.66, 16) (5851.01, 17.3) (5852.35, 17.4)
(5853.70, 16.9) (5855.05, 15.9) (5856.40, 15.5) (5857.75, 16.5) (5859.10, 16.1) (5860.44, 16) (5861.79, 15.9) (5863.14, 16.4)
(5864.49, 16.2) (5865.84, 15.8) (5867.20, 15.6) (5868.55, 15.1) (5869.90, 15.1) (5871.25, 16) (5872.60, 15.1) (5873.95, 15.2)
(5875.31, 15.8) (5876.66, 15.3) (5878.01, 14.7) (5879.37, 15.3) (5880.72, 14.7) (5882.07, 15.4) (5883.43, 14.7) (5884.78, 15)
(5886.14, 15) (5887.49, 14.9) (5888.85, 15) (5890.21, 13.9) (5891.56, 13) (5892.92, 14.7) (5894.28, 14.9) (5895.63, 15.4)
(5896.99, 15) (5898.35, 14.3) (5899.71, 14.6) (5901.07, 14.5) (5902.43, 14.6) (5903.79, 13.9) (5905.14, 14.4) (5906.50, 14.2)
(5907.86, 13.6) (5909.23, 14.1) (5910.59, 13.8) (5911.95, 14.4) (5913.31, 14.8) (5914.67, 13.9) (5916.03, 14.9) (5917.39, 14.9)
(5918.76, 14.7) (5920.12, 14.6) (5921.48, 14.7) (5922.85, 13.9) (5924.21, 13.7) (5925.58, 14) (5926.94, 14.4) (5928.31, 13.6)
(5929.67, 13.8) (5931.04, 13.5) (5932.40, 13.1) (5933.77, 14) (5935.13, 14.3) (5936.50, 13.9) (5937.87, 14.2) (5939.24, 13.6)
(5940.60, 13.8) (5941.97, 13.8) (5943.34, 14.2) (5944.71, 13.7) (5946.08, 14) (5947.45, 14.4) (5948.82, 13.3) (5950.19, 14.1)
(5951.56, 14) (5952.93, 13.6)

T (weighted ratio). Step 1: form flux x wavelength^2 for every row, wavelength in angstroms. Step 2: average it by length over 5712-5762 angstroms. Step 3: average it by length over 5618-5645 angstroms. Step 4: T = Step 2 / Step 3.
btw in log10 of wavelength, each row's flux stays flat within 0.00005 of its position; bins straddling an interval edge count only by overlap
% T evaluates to 1.2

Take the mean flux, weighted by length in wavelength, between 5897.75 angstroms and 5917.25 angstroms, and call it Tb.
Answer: 14.3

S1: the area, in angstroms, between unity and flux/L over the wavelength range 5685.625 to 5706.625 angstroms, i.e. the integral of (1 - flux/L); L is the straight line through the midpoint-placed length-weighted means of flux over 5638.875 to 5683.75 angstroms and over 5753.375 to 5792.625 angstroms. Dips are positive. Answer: 2.04 angstroms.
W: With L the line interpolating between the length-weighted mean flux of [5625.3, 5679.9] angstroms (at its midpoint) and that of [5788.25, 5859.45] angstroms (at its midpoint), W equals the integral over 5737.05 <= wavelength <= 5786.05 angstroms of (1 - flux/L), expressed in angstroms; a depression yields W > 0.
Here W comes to -3.5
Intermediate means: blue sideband 16.3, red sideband 19.1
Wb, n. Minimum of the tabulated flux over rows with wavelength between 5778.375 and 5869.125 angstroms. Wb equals 15.1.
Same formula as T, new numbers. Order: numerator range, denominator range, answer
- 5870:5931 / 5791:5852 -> 0.77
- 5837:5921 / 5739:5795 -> 0.82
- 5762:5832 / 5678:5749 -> 1.24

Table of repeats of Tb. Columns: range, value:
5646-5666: 16.6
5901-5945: 14.1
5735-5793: 19.4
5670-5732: 15.9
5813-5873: 17.6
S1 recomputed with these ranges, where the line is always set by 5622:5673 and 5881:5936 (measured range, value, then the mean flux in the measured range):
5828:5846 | -3.7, 18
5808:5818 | -3.5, 20.4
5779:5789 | -2.8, 19.6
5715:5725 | -0.6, 16.7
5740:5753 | -3.0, 19.2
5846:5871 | -2.4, 16.1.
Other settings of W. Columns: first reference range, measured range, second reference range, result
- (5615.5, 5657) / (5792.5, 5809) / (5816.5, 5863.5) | -3.6 angstroms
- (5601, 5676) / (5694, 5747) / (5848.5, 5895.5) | -3.9 angstroms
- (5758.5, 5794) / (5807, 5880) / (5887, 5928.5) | -2.7 angstroms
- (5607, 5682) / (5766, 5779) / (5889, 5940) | -3.6 angstroms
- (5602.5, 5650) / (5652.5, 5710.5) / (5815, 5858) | 3.1 angstroms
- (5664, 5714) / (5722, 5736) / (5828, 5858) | -1.5 angstroms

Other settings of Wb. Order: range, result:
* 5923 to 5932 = 13.5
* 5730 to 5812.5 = 17.7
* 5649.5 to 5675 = 15.9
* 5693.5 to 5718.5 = 13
